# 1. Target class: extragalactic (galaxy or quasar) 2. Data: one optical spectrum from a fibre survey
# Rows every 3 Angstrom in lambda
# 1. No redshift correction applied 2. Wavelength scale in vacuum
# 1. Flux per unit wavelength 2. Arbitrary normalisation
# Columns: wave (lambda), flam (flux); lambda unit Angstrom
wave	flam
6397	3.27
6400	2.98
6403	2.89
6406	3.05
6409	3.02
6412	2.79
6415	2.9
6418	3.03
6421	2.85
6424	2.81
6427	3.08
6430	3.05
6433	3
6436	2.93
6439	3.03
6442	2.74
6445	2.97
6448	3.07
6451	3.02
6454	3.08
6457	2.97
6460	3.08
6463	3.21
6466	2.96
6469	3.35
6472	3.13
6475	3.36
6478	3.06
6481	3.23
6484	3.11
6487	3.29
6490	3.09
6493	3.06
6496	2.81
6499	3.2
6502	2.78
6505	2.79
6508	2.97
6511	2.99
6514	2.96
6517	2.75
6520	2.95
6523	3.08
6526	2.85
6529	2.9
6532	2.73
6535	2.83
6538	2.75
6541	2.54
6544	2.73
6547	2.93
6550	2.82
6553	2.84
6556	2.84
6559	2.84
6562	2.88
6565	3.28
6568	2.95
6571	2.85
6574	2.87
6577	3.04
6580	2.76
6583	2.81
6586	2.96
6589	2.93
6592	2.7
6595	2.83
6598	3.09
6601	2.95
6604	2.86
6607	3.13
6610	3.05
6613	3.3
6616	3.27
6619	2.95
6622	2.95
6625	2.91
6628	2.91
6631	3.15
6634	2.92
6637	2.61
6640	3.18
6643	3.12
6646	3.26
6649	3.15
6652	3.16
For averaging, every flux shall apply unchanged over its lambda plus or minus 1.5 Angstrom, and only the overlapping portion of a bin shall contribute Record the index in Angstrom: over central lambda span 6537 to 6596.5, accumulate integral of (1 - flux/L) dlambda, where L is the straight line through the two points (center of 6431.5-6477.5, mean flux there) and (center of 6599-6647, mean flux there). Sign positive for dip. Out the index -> 3.6 Angstrom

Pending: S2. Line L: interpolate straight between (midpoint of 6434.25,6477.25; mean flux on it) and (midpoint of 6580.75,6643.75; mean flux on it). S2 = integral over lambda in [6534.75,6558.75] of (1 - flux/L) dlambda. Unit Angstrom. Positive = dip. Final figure 1.8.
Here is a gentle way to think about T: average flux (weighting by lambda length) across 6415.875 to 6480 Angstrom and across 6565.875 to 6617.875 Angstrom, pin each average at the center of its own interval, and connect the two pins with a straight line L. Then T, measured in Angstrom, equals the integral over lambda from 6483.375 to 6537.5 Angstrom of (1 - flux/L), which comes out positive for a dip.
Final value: 1.1 Angstrom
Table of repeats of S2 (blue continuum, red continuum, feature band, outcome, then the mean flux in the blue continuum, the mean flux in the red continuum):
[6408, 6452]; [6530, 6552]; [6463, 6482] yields -1.99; 2.95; 2.77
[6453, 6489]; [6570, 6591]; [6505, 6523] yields 0.72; 3.15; 2.88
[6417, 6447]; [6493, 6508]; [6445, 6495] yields -3.22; 2.95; 2.92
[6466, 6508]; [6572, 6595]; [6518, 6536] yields 0.65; 3.09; 2.86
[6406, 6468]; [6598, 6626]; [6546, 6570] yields 0.84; 2.98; 3.05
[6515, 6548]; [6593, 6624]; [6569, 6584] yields 0.37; 2.82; 3.03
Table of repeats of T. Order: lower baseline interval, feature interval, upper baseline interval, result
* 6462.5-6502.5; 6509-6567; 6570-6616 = 3.2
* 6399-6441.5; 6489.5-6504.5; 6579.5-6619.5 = 0.0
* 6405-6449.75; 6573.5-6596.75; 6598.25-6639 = 1.0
